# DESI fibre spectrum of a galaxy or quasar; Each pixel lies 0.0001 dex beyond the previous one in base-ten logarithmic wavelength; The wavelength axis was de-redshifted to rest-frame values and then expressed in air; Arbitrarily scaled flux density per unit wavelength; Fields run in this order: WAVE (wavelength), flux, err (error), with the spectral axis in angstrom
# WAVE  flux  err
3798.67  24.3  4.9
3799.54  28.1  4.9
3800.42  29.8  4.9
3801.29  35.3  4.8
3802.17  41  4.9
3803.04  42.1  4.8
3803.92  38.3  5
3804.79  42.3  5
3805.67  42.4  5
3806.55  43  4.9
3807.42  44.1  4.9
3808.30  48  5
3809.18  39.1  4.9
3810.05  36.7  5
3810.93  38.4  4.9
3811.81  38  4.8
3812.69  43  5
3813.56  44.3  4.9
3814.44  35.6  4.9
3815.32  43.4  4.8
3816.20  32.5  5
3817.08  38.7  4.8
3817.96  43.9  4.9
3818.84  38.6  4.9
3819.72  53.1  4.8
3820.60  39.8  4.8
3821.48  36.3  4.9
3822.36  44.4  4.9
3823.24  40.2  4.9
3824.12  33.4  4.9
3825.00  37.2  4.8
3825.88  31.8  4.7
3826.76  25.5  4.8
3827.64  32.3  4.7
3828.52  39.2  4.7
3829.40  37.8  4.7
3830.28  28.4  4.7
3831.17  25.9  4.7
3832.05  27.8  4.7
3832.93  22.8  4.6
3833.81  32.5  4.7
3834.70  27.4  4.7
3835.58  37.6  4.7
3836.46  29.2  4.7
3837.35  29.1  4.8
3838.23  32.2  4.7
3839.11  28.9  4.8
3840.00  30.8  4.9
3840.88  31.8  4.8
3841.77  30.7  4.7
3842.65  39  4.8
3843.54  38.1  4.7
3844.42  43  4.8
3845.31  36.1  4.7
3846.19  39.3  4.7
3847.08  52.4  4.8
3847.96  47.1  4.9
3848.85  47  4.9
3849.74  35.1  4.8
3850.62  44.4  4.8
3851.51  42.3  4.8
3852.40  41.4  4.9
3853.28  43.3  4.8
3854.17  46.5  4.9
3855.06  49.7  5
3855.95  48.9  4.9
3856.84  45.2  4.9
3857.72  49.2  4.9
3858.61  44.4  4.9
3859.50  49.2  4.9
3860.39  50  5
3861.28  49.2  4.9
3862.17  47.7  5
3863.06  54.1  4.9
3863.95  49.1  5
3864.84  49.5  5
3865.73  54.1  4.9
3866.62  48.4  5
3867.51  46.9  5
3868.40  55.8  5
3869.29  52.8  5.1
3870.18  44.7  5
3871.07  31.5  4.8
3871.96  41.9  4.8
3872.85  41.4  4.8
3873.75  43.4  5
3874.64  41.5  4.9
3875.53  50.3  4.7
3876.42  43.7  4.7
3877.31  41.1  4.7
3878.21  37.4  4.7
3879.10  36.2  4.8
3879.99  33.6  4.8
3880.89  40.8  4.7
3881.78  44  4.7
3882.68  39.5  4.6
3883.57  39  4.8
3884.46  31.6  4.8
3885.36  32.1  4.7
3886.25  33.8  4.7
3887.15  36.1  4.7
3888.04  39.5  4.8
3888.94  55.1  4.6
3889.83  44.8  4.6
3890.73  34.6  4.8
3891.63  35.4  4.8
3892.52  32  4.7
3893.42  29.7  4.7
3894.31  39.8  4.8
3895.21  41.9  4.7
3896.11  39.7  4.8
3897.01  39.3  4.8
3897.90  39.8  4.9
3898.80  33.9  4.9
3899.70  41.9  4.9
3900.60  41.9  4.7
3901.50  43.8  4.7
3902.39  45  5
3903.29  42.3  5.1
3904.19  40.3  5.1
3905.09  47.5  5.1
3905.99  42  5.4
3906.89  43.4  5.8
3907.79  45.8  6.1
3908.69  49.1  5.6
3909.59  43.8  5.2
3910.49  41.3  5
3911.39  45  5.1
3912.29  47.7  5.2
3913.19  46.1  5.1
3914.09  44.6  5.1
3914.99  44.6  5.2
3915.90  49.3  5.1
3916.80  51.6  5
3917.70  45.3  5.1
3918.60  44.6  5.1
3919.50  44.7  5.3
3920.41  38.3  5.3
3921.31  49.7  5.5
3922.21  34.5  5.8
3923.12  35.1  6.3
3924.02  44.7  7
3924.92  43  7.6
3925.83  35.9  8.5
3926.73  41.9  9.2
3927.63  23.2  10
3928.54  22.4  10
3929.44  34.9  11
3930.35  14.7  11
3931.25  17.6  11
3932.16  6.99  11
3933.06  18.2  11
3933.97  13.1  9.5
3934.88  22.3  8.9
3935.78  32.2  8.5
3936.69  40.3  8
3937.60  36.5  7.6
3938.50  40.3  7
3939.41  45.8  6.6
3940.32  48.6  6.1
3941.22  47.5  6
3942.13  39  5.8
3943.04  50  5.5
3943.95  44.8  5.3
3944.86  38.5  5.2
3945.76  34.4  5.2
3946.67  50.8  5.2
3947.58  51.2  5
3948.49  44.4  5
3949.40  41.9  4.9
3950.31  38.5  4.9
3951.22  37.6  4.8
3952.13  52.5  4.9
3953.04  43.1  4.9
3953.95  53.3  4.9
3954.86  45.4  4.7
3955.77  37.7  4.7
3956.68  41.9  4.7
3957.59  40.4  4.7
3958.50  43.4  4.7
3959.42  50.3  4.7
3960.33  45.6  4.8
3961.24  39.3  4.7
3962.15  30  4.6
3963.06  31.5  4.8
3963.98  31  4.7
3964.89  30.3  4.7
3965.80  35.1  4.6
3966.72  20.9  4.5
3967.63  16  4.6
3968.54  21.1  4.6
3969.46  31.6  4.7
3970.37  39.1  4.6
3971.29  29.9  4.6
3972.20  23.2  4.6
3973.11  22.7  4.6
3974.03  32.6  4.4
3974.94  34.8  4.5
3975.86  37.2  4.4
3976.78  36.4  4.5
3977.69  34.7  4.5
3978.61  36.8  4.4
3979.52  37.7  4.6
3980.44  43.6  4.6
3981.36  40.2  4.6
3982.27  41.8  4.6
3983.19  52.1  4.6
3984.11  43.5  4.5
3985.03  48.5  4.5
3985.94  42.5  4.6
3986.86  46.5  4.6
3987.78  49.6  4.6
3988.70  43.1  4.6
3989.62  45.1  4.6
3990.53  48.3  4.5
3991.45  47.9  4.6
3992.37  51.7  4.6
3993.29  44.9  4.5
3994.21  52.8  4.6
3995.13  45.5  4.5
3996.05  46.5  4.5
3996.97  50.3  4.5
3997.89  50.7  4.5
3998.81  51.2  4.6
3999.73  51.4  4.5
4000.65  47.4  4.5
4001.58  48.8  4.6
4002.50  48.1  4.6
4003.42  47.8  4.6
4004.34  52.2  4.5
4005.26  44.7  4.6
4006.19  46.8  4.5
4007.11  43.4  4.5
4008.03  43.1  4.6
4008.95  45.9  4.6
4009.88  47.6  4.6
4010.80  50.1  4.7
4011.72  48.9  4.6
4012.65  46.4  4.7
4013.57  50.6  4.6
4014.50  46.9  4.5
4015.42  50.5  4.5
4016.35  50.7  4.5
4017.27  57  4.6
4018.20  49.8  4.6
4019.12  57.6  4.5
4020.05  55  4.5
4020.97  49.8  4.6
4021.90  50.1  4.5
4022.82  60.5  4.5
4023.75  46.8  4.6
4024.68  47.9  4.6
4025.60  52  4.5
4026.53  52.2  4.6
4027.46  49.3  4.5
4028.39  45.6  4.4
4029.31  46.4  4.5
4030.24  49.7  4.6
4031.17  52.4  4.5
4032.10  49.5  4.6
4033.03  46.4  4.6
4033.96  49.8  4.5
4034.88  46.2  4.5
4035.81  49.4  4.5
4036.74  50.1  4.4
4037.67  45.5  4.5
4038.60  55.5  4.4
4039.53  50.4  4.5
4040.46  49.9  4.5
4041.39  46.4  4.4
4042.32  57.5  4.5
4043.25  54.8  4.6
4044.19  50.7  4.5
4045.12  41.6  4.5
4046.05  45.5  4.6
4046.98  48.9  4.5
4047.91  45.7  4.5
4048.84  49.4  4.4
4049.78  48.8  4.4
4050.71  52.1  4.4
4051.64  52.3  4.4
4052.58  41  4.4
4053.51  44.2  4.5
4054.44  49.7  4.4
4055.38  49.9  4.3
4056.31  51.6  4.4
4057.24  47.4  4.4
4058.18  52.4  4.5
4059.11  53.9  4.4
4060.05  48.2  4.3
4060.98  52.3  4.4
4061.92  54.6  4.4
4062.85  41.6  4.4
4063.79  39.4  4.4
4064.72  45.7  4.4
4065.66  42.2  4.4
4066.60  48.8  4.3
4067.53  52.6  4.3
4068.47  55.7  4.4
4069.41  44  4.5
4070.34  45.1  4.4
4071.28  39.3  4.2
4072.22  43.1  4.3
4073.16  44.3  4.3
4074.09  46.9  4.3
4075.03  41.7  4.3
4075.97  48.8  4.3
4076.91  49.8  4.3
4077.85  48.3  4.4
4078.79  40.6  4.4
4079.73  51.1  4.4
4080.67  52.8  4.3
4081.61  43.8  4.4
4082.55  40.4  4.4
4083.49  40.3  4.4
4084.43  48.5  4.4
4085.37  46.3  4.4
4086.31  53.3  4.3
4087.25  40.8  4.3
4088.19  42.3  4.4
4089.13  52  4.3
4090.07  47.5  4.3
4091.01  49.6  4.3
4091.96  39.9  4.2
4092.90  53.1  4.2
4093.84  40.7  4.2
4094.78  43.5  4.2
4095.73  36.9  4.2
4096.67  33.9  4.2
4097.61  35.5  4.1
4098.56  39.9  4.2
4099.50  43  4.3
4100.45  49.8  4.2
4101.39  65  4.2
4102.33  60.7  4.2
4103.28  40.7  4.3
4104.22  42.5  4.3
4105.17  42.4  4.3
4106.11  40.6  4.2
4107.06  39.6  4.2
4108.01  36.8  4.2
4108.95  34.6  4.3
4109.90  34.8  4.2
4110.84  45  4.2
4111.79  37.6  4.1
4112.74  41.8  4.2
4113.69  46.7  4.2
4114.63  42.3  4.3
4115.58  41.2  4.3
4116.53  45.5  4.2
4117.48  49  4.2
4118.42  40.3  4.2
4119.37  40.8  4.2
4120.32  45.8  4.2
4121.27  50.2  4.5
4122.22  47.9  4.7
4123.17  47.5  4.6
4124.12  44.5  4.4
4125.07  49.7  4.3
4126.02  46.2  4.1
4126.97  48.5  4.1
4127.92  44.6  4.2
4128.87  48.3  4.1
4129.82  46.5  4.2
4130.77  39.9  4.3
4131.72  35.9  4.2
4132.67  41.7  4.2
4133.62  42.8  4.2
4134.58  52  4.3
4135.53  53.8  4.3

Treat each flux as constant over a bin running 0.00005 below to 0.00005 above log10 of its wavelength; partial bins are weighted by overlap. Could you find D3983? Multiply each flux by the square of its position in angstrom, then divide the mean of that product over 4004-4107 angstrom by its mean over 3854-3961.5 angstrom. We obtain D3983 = 1.2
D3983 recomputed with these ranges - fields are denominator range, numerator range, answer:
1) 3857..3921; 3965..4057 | 1.13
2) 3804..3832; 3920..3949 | 0.99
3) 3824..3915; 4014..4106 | 1.30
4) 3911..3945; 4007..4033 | 1.40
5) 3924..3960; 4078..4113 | 1.26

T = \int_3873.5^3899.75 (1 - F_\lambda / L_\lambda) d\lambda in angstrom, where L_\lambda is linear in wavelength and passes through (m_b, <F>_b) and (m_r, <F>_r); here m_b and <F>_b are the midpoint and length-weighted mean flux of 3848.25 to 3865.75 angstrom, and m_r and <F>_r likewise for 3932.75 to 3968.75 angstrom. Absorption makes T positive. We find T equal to 3.08 angstrom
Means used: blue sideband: 46.8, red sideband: 38.3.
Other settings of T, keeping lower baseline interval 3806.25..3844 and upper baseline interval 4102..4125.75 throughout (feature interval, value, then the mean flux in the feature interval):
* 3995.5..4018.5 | -4.5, 48.6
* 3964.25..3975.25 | 3.2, 28.1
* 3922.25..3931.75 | 1.8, 31.4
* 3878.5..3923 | -3.9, 41.3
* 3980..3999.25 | -3.2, 47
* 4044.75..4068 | -3.3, 48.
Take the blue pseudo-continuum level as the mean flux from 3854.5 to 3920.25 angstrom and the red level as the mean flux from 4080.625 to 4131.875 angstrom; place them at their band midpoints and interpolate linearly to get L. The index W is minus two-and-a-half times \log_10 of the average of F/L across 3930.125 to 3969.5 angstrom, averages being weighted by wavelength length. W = 0.195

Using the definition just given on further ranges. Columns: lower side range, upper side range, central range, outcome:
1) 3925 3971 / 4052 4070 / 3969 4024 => -0.10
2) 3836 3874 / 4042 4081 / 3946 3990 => 0.18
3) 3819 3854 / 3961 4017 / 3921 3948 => 0.14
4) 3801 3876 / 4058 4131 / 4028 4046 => -0.12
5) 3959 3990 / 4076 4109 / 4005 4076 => -0.18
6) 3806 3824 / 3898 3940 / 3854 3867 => -0.23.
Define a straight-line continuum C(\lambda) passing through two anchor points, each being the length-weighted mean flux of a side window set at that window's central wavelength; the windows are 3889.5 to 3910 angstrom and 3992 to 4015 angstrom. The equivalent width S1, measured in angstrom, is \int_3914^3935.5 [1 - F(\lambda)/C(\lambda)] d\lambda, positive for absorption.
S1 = 4.2 angstrom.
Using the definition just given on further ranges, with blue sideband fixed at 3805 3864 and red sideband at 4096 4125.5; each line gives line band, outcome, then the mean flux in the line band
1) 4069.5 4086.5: -0.97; 45.6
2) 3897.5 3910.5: -0.74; 42.8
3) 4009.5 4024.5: -3.14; 51.1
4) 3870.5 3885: 0.12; 39.8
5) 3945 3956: -0.79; 44.2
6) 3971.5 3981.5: 1.78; 34.3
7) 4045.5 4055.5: -1.19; 47.8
